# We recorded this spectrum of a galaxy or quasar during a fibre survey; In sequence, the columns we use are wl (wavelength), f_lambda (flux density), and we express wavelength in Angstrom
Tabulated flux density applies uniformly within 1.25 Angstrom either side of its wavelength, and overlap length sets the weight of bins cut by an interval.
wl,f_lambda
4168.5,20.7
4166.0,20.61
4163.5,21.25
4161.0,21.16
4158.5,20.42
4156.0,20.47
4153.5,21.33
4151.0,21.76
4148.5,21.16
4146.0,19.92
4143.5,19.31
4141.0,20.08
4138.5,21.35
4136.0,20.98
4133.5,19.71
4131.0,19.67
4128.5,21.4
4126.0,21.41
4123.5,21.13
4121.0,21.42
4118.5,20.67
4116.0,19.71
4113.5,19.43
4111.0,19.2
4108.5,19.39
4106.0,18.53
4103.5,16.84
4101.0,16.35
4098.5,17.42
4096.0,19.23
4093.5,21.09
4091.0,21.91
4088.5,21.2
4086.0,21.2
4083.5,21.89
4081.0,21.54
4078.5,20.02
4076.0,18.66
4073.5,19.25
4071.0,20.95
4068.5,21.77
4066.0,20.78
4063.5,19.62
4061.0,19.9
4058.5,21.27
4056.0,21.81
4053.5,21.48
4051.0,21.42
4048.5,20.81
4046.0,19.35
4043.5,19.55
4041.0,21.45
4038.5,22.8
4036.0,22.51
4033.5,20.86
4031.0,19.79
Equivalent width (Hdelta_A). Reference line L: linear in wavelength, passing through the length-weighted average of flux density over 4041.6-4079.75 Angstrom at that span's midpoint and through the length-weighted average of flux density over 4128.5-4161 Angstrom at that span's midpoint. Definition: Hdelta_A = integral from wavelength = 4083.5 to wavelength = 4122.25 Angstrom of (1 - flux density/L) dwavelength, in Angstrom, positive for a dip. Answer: 1.6 Angstrom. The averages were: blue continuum 20.5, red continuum 20.6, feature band 19.6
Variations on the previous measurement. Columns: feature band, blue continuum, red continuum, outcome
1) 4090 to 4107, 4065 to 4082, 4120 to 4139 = 1.5 Angstrom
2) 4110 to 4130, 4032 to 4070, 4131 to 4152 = 0.0 Angstrom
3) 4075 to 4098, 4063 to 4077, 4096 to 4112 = -1.8 Angstrom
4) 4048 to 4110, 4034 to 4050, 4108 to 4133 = 1.7 Angstrom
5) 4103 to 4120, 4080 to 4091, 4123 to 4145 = 1.4 Angstrom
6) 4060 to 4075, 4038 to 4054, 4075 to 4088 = 0.3 Angstrom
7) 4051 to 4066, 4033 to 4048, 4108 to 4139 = 0.1 Angstrom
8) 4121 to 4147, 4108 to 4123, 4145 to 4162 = -0.1 Angstrom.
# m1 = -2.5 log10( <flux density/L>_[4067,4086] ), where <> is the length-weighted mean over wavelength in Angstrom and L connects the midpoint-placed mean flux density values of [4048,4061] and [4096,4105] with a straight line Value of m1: -0.071 mag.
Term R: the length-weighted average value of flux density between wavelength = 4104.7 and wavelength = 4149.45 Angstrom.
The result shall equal 20.2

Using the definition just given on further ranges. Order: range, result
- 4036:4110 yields 20.3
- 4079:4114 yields 19.7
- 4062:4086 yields 20.5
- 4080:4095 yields 21.4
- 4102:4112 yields 18.4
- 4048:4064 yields 21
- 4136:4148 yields 20.3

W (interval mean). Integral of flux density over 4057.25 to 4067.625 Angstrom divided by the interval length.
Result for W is 20.4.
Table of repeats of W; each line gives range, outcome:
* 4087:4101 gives 19.8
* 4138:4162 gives 20.7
